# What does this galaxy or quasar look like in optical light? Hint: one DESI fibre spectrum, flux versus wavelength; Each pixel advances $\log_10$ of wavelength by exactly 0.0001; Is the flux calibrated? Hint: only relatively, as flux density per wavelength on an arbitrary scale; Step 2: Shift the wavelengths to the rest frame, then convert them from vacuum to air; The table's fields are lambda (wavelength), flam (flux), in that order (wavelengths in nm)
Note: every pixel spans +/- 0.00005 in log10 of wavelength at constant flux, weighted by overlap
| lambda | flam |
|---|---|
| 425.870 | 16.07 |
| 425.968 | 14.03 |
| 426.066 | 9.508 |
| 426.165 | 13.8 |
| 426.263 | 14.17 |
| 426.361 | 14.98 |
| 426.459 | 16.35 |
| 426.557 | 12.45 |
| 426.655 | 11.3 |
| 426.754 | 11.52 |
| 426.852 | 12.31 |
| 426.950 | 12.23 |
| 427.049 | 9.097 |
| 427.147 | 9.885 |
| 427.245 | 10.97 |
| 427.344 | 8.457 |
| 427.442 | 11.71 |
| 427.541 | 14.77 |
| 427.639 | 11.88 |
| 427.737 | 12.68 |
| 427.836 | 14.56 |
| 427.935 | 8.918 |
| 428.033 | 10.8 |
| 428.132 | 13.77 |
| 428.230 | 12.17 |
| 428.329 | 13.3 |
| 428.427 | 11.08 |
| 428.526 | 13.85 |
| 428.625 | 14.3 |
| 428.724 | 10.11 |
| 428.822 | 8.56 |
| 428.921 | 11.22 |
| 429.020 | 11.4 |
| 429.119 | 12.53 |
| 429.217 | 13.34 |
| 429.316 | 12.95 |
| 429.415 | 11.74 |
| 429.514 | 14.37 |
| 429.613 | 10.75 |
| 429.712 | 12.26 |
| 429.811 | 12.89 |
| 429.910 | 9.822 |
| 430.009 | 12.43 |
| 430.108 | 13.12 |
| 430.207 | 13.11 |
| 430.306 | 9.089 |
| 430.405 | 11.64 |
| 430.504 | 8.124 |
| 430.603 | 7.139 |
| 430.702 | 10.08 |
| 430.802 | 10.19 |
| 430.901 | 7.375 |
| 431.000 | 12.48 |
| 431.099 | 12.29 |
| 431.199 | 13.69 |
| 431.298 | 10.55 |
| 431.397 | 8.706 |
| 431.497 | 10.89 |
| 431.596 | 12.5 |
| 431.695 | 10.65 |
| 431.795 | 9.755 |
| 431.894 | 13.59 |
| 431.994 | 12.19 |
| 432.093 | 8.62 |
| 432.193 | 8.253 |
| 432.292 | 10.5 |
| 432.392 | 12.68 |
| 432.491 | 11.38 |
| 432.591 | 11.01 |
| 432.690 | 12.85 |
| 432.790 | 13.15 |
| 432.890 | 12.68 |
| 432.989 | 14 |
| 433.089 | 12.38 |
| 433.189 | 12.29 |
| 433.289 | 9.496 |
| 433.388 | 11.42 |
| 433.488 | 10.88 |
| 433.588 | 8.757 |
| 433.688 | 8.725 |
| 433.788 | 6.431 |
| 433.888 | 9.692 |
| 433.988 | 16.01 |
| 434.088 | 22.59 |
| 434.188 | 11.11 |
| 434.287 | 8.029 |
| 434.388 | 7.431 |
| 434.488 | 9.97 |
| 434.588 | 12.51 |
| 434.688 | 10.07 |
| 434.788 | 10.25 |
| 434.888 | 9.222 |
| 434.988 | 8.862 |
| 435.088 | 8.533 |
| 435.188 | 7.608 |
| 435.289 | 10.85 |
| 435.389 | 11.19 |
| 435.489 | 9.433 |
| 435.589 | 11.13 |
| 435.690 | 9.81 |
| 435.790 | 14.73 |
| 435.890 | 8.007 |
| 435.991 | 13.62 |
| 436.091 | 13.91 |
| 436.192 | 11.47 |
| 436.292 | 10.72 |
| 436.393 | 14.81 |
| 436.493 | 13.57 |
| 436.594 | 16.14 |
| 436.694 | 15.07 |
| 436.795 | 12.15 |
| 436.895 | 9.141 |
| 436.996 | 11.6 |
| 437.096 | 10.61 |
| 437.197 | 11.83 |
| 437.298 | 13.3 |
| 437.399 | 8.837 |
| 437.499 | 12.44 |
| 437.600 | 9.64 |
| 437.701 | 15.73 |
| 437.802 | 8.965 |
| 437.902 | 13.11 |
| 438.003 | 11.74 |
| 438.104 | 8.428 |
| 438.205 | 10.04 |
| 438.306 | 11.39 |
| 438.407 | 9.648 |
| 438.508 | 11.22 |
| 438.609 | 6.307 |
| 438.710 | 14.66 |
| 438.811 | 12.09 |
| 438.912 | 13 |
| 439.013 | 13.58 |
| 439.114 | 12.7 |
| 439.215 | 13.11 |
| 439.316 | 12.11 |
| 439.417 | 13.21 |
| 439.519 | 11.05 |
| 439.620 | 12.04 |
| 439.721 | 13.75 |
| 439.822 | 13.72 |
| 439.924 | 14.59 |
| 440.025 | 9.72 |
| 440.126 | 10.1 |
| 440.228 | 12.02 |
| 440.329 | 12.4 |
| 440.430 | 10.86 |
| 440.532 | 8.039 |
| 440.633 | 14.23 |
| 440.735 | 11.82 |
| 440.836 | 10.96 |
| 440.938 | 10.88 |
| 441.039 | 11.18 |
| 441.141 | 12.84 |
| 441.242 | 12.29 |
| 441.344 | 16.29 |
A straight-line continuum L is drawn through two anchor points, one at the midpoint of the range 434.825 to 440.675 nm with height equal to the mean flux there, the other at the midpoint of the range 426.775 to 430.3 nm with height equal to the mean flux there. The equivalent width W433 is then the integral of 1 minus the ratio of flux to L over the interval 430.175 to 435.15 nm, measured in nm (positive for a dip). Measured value 0.38 nm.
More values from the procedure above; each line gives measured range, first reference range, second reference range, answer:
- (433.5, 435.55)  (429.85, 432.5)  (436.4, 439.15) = 0.16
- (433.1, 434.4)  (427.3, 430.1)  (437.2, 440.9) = 0.08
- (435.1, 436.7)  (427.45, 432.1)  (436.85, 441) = -0.04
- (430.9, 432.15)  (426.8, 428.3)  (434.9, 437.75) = 0.05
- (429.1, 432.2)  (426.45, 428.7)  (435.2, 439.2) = 0.19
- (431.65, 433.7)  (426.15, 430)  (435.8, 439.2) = 0.13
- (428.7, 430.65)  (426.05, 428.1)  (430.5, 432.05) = -0.02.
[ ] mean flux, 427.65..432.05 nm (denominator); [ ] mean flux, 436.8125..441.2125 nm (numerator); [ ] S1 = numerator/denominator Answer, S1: 1.01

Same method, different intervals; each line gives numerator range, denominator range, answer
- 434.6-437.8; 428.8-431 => 1.02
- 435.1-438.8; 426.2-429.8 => 0.94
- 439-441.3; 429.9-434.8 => 1.09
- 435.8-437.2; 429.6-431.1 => 1.15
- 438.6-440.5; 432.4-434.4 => 1.05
